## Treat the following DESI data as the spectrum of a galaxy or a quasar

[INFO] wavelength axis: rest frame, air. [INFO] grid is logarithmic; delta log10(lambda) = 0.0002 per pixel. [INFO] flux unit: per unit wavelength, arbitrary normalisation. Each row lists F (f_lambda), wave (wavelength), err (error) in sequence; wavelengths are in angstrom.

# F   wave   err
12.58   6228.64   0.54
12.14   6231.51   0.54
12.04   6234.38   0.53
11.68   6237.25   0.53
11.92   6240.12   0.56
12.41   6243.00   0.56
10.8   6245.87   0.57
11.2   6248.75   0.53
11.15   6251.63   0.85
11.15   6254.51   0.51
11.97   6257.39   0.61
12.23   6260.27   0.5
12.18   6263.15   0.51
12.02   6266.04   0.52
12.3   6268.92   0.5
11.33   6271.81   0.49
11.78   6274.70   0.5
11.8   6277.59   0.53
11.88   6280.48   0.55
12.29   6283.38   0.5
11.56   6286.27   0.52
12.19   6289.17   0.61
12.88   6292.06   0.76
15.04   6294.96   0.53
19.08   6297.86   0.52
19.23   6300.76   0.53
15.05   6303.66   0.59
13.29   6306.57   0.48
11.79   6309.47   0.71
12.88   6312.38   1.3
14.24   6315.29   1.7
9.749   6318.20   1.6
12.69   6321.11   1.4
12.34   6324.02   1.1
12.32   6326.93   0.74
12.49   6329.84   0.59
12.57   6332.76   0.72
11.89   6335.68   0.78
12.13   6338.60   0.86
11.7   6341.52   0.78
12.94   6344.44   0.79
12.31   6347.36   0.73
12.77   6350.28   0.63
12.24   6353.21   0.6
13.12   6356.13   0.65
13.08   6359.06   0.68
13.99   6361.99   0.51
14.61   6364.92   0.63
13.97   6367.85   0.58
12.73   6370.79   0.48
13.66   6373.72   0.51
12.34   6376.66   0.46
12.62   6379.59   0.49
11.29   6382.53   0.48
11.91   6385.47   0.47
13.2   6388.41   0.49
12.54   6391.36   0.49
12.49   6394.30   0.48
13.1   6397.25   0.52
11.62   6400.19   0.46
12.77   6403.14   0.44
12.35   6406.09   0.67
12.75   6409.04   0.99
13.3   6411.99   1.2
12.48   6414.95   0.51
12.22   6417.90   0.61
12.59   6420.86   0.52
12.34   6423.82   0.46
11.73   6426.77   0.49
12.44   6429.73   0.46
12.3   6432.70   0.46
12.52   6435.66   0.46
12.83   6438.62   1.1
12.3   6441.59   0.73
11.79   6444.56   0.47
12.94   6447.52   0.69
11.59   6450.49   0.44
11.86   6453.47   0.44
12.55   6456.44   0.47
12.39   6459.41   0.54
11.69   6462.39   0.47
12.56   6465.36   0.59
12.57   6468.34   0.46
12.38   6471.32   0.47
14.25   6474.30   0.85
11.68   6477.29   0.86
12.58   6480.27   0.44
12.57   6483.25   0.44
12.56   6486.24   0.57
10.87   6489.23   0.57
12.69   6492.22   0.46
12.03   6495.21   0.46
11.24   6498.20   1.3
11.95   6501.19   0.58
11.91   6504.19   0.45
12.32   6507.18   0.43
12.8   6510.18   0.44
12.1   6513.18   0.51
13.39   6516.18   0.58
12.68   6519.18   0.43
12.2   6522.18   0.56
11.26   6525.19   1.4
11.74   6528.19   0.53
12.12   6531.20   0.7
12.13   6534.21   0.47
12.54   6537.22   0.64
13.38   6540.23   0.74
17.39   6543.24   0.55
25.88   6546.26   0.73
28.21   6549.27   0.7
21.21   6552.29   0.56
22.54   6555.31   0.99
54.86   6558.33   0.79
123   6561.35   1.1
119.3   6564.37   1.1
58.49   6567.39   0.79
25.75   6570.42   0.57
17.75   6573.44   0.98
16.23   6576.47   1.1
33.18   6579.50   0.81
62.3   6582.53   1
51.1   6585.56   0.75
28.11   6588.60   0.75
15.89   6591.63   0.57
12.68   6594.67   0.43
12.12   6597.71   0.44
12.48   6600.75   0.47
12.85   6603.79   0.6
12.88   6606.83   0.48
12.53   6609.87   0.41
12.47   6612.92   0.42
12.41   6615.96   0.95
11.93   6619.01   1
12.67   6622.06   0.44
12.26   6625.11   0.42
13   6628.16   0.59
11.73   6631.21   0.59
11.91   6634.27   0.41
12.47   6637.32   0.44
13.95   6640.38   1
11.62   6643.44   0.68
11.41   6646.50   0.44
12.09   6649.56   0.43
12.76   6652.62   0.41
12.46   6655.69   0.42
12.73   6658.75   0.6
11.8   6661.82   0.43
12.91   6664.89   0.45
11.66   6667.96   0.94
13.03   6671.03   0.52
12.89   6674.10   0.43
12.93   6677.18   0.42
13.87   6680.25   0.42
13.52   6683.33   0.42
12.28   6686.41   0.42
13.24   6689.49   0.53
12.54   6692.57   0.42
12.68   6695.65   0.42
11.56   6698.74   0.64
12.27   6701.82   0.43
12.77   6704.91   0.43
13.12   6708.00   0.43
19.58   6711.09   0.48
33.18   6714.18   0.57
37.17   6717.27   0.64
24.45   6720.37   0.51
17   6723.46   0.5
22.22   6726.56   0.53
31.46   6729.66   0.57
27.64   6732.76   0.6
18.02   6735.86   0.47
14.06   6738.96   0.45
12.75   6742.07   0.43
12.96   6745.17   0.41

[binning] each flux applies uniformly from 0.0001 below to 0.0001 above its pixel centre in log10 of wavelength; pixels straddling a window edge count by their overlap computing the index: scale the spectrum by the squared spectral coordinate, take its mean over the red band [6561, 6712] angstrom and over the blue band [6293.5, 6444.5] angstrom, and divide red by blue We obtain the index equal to 1.7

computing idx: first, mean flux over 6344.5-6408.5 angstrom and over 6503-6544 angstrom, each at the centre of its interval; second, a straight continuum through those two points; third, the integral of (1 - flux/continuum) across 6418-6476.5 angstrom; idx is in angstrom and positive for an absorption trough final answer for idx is 1.5 angstrom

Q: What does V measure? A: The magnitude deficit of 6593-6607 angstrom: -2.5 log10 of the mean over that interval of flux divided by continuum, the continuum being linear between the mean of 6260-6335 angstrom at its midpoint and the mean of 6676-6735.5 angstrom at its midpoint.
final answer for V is 0.336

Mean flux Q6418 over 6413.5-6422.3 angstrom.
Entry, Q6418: 12.4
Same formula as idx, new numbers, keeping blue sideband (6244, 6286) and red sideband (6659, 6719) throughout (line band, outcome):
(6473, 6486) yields 0.82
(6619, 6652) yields 5.81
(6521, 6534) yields 1.99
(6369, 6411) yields 0.85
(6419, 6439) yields 1.19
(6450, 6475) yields 1.93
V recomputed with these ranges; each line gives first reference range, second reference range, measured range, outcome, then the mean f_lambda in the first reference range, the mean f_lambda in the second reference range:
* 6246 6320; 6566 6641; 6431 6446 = 0.31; 12.8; 20.4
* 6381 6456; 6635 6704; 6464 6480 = -0.02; 12.4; 12.6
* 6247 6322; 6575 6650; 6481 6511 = 0.30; 12.8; 17.7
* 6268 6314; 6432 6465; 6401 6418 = -0.01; 13.4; 12.3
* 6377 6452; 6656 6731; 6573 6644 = -0.20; 12.4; 16.6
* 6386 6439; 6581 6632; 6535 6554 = -0.16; 12.5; 18.9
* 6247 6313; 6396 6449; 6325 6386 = 0.00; 12.9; 12.5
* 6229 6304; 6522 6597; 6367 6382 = 0.48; 12.6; 32.9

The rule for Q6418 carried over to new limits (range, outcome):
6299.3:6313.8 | 14.5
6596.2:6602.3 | 12.3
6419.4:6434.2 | 12.3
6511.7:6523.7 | 12.6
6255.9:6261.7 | 12.1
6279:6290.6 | 12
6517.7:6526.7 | 12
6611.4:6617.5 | 12.4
